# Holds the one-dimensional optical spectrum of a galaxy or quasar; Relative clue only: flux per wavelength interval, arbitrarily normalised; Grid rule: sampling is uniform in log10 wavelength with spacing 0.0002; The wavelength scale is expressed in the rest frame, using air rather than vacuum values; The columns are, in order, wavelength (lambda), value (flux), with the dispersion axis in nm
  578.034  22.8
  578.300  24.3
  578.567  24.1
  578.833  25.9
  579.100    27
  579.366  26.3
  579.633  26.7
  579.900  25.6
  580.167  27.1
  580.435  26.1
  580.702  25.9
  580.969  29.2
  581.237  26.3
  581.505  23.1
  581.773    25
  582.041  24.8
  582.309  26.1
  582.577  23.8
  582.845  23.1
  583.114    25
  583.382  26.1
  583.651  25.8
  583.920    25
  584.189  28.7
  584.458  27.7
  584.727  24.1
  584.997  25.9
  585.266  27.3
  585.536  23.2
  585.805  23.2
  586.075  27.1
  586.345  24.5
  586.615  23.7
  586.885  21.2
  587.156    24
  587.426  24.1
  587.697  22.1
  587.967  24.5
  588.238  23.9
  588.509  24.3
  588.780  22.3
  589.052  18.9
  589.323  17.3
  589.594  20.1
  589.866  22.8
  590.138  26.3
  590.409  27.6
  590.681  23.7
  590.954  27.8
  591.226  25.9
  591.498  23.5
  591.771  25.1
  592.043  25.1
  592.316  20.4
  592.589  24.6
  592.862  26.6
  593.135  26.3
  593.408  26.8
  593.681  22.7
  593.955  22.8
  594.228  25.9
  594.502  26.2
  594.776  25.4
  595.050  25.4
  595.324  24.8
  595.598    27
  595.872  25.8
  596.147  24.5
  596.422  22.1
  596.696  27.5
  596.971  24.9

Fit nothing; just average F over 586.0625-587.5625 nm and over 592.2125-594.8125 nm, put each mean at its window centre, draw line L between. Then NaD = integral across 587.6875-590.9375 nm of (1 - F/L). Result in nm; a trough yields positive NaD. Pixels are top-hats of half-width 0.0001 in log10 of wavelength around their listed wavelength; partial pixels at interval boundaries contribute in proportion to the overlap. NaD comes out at 0.16 nm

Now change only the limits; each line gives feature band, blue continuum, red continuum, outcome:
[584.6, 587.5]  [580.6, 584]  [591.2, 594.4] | 0.08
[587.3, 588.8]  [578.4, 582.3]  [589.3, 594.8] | 0.08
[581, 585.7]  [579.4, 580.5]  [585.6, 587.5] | -0.06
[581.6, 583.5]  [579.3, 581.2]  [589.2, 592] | 0.10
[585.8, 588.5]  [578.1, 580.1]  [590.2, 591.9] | 0.18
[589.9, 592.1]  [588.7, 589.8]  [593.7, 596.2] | -0.43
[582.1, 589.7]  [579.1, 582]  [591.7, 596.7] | 0.48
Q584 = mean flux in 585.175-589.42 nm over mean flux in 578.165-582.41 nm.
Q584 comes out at 0.90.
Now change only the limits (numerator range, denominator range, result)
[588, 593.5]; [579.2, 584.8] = 0.93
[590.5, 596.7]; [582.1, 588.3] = 1.01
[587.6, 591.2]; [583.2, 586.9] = 0.92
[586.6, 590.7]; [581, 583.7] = 0.91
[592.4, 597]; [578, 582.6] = 0.98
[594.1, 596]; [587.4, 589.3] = 1.15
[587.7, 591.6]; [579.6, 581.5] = 0.89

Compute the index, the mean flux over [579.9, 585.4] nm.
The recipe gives 25.8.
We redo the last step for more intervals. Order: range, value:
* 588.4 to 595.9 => 24.3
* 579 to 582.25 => 26.1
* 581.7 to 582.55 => 25.1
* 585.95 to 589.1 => 23.5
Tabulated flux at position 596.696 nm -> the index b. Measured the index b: 27.5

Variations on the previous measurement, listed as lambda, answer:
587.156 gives 24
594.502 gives 26.2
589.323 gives 17.3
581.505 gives 23.1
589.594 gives 20.1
